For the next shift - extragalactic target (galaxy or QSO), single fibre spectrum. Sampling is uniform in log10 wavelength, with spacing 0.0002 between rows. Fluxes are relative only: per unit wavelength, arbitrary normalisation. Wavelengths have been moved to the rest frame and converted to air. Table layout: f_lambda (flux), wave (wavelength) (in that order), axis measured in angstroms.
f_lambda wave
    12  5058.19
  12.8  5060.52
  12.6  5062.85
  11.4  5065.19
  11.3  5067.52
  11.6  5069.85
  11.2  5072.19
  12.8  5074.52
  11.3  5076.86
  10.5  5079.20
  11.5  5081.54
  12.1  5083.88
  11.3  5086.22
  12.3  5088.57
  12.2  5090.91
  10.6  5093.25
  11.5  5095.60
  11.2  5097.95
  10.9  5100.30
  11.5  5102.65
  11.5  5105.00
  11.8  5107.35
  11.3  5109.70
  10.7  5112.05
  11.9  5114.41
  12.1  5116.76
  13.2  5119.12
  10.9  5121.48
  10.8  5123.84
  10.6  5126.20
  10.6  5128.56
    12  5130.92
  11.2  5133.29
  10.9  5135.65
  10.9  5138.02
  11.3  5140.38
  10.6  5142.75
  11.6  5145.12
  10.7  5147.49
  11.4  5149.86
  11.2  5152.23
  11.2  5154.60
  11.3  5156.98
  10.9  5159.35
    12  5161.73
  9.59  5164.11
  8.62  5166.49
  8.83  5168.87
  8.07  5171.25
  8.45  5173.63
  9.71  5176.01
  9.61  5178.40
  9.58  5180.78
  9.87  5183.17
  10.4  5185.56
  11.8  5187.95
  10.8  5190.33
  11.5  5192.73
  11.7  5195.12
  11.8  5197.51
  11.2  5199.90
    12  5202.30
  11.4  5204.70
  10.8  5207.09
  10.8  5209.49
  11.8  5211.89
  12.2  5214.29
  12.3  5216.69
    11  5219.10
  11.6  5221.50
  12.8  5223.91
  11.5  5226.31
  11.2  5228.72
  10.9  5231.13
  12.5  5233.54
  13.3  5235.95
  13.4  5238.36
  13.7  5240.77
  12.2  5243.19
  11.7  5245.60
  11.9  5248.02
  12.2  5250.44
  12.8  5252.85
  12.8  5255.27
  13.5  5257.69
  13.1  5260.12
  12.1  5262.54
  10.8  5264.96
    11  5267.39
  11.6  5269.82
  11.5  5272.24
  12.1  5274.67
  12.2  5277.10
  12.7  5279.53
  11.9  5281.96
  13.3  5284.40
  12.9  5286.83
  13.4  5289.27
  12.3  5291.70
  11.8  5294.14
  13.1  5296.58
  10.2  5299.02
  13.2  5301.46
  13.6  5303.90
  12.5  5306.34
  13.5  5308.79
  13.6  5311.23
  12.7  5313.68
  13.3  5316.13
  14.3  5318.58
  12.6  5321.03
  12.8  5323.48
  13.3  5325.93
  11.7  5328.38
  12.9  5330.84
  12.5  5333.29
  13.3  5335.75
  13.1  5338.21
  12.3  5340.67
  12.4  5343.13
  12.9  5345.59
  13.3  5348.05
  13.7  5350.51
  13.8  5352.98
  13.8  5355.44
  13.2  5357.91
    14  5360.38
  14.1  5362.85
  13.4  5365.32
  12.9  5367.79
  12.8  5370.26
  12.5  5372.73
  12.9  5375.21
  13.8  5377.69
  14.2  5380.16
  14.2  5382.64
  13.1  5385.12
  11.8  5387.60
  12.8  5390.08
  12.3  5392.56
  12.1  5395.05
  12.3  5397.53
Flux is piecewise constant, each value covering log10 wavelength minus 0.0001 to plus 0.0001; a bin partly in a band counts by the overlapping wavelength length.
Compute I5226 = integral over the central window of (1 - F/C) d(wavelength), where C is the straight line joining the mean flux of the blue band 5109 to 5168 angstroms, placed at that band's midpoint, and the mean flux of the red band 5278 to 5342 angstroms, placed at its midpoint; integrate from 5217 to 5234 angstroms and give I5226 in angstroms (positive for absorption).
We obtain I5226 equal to 0.44 angstroms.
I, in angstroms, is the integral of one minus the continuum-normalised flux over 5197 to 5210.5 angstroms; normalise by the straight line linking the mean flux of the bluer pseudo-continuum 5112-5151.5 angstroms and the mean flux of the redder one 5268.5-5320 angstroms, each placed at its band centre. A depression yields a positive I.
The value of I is 0.6 angstroms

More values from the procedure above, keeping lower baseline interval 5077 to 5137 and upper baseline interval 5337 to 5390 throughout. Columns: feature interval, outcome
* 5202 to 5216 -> 0.73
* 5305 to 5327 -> -0.48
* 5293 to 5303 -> 0.50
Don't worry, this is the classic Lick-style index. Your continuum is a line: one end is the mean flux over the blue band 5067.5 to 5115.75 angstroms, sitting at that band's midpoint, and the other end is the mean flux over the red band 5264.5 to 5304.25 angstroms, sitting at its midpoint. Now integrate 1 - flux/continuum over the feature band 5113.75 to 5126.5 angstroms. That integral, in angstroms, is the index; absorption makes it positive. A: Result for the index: -0.1 angstroms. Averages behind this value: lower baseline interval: 11.5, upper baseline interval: 12.2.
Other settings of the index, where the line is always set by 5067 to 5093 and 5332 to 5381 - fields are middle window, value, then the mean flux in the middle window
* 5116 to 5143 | 1.5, 11.3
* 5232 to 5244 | -0.4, 13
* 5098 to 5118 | 0.6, 11.5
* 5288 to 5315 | 0.4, 12.7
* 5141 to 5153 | 0.9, 11.1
